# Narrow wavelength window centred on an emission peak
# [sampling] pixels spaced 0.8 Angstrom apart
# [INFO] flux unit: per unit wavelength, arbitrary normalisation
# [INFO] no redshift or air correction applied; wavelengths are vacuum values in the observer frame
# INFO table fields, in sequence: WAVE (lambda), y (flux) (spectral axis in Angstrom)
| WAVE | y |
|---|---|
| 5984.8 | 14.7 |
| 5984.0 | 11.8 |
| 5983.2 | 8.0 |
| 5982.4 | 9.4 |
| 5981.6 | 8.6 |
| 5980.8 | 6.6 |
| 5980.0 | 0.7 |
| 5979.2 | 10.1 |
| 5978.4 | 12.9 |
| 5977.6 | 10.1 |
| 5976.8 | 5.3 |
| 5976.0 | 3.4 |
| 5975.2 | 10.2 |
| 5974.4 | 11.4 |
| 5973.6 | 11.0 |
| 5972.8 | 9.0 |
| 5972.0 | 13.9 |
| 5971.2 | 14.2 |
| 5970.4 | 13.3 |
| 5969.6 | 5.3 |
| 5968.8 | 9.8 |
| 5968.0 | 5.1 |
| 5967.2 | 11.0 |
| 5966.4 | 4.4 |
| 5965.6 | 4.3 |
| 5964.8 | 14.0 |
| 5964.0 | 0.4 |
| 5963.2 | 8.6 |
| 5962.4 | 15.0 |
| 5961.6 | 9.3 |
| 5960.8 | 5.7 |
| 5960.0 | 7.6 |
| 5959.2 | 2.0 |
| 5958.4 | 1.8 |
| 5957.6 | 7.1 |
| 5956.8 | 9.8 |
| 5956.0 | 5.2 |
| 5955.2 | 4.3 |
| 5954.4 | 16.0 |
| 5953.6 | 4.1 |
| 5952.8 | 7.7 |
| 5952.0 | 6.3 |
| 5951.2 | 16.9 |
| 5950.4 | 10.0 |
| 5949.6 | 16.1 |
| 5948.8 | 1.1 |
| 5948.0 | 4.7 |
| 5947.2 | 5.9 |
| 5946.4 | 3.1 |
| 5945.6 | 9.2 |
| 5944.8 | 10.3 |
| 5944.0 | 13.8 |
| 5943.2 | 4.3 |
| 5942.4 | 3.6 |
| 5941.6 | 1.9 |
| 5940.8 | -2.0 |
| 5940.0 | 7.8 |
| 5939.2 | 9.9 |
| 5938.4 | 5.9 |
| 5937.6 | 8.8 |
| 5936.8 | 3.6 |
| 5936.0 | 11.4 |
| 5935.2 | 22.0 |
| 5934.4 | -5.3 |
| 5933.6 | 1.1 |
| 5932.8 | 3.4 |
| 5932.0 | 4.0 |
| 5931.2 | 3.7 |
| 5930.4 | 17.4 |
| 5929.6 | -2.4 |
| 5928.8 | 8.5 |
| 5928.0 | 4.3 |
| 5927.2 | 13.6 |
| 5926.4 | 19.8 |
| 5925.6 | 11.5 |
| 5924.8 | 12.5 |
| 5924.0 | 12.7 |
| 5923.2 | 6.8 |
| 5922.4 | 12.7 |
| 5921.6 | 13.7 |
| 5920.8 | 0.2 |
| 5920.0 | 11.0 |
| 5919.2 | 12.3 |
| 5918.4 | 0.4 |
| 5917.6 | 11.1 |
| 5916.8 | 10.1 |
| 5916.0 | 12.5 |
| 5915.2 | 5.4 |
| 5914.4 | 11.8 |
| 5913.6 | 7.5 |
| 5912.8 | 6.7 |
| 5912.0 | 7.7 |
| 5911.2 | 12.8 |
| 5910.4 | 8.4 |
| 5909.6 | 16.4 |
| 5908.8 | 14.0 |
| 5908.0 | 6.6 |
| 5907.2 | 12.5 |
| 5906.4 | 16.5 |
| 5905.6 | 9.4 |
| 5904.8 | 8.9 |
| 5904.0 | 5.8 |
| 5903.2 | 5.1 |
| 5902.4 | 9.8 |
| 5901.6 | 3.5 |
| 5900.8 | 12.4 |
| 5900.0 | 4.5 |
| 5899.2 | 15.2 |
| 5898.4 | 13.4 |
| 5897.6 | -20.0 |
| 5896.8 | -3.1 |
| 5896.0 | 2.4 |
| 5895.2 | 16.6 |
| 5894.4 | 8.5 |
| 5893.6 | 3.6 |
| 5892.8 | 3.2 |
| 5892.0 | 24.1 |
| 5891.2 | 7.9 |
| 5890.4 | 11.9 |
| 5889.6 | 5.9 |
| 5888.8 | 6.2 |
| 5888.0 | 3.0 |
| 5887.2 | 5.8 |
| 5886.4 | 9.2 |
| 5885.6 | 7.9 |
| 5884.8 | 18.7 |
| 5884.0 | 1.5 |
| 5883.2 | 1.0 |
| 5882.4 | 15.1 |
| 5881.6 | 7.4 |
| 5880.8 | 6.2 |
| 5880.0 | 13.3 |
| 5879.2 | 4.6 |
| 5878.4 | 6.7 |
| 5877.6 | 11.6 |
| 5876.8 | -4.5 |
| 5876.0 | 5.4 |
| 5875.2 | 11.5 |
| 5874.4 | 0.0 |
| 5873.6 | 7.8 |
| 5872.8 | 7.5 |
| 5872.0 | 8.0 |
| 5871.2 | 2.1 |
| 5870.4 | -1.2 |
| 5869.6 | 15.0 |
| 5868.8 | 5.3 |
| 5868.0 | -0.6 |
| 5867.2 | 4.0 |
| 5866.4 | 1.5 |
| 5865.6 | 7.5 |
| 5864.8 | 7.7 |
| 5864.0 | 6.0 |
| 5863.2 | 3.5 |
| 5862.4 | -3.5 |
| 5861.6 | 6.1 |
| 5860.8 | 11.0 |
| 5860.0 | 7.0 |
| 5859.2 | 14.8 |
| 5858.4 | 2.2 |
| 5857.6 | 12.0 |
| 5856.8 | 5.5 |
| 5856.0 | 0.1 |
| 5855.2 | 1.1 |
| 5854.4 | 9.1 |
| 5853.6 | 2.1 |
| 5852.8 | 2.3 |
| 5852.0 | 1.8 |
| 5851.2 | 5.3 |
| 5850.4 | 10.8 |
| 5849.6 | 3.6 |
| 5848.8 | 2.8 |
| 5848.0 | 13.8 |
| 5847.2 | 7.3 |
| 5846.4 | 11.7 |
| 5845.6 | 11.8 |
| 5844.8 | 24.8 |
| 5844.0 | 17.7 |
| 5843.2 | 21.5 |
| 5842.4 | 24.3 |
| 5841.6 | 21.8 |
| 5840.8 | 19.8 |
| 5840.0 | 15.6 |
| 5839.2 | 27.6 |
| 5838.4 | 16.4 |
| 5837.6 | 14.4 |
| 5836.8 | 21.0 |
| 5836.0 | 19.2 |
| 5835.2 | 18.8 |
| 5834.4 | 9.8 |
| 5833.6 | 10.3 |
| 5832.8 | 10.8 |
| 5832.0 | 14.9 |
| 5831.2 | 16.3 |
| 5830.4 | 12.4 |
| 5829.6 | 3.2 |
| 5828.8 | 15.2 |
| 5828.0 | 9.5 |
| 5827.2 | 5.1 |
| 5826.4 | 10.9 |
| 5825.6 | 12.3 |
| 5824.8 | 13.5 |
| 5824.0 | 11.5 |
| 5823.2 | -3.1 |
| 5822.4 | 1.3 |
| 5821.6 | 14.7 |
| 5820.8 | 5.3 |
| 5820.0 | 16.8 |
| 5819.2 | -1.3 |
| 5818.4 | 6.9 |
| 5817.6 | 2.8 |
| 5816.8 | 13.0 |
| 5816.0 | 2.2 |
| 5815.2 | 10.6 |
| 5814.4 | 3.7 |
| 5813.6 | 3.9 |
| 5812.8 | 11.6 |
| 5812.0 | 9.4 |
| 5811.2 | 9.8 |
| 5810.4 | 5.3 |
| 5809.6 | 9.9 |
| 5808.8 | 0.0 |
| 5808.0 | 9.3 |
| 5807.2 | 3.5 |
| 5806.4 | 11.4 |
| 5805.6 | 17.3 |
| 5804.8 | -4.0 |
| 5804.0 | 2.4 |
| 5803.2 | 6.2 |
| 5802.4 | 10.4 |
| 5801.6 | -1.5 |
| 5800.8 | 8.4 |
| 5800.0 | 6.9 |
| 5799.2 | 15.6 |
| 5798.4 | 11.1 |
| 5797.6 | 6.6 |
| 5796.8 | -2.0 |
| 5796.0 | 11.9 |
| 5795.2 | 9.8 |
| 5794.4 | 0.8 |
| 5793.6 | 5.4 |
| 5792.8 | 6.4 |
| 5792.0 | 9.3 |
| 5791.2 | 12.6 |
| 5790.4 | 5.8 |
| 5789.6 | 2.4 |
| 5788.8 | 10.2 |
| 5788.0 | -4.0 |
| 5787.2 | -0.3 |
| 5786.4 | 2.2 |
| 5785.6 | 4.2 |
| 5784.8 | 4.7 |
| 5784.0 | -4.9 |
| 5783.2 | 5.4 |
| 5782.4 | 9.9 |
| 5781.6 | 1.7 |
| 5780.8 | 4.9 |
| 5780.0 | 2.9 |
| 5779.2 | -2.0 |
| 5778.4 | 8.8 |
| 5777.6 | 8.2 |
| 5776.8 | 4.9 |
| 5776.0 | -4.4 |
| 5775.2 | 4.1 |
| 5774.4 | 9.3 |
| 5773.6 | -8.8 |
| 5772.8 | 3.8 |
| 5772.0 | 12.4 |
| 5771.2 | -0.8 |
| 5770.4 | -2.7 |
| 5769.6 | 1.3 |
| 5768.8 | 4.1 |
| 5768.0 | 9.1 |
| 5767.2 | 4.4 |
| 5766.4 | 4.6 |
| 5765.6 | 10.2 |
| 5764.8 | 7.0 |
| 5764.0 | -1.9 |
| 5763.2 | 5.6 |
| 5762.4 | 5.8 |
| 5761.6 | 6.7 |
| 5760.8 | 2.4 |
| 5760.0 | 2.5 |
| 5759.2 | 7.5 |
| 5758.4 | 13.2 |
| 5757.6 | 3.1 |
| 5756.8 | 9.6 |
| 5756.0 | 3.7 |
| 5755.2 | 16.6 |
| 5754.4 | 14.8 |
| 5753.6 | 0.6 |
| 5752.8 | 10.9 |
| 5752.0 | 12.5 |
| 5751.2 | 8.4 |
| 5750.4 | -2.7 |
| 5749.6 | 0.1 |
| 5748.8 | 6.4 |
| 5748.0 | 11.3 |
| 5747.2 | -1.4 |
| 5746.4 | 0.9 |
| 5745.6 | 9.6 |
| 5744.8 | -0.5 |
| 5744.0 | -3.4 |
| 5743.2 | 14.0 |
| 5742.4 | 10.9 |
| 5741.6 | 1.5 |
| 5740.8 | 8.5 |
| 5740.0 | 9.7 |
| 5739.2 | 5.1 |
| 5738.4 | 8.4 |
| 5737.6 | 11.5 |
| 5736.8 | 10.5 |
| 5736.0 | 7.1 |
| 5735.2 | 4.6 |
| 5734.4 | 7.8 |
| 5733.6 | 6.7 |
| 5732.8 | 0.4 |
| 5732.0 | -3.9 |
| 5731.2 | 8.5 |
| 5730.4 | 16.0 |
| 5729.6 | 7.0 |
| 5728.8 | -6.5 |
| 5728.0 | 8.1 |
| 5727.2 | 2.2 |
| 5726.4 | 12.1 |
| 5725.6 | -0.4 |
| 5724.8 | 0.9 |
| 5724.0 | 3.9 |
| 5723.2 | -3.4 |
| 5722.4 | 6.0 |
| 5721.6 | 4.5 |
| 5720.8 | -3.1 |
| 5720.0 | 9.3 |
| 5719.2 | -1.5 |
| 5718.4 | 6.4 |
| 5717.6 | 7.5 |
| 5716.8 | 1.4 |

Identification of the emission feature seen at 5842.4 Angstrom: [O II] 3727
